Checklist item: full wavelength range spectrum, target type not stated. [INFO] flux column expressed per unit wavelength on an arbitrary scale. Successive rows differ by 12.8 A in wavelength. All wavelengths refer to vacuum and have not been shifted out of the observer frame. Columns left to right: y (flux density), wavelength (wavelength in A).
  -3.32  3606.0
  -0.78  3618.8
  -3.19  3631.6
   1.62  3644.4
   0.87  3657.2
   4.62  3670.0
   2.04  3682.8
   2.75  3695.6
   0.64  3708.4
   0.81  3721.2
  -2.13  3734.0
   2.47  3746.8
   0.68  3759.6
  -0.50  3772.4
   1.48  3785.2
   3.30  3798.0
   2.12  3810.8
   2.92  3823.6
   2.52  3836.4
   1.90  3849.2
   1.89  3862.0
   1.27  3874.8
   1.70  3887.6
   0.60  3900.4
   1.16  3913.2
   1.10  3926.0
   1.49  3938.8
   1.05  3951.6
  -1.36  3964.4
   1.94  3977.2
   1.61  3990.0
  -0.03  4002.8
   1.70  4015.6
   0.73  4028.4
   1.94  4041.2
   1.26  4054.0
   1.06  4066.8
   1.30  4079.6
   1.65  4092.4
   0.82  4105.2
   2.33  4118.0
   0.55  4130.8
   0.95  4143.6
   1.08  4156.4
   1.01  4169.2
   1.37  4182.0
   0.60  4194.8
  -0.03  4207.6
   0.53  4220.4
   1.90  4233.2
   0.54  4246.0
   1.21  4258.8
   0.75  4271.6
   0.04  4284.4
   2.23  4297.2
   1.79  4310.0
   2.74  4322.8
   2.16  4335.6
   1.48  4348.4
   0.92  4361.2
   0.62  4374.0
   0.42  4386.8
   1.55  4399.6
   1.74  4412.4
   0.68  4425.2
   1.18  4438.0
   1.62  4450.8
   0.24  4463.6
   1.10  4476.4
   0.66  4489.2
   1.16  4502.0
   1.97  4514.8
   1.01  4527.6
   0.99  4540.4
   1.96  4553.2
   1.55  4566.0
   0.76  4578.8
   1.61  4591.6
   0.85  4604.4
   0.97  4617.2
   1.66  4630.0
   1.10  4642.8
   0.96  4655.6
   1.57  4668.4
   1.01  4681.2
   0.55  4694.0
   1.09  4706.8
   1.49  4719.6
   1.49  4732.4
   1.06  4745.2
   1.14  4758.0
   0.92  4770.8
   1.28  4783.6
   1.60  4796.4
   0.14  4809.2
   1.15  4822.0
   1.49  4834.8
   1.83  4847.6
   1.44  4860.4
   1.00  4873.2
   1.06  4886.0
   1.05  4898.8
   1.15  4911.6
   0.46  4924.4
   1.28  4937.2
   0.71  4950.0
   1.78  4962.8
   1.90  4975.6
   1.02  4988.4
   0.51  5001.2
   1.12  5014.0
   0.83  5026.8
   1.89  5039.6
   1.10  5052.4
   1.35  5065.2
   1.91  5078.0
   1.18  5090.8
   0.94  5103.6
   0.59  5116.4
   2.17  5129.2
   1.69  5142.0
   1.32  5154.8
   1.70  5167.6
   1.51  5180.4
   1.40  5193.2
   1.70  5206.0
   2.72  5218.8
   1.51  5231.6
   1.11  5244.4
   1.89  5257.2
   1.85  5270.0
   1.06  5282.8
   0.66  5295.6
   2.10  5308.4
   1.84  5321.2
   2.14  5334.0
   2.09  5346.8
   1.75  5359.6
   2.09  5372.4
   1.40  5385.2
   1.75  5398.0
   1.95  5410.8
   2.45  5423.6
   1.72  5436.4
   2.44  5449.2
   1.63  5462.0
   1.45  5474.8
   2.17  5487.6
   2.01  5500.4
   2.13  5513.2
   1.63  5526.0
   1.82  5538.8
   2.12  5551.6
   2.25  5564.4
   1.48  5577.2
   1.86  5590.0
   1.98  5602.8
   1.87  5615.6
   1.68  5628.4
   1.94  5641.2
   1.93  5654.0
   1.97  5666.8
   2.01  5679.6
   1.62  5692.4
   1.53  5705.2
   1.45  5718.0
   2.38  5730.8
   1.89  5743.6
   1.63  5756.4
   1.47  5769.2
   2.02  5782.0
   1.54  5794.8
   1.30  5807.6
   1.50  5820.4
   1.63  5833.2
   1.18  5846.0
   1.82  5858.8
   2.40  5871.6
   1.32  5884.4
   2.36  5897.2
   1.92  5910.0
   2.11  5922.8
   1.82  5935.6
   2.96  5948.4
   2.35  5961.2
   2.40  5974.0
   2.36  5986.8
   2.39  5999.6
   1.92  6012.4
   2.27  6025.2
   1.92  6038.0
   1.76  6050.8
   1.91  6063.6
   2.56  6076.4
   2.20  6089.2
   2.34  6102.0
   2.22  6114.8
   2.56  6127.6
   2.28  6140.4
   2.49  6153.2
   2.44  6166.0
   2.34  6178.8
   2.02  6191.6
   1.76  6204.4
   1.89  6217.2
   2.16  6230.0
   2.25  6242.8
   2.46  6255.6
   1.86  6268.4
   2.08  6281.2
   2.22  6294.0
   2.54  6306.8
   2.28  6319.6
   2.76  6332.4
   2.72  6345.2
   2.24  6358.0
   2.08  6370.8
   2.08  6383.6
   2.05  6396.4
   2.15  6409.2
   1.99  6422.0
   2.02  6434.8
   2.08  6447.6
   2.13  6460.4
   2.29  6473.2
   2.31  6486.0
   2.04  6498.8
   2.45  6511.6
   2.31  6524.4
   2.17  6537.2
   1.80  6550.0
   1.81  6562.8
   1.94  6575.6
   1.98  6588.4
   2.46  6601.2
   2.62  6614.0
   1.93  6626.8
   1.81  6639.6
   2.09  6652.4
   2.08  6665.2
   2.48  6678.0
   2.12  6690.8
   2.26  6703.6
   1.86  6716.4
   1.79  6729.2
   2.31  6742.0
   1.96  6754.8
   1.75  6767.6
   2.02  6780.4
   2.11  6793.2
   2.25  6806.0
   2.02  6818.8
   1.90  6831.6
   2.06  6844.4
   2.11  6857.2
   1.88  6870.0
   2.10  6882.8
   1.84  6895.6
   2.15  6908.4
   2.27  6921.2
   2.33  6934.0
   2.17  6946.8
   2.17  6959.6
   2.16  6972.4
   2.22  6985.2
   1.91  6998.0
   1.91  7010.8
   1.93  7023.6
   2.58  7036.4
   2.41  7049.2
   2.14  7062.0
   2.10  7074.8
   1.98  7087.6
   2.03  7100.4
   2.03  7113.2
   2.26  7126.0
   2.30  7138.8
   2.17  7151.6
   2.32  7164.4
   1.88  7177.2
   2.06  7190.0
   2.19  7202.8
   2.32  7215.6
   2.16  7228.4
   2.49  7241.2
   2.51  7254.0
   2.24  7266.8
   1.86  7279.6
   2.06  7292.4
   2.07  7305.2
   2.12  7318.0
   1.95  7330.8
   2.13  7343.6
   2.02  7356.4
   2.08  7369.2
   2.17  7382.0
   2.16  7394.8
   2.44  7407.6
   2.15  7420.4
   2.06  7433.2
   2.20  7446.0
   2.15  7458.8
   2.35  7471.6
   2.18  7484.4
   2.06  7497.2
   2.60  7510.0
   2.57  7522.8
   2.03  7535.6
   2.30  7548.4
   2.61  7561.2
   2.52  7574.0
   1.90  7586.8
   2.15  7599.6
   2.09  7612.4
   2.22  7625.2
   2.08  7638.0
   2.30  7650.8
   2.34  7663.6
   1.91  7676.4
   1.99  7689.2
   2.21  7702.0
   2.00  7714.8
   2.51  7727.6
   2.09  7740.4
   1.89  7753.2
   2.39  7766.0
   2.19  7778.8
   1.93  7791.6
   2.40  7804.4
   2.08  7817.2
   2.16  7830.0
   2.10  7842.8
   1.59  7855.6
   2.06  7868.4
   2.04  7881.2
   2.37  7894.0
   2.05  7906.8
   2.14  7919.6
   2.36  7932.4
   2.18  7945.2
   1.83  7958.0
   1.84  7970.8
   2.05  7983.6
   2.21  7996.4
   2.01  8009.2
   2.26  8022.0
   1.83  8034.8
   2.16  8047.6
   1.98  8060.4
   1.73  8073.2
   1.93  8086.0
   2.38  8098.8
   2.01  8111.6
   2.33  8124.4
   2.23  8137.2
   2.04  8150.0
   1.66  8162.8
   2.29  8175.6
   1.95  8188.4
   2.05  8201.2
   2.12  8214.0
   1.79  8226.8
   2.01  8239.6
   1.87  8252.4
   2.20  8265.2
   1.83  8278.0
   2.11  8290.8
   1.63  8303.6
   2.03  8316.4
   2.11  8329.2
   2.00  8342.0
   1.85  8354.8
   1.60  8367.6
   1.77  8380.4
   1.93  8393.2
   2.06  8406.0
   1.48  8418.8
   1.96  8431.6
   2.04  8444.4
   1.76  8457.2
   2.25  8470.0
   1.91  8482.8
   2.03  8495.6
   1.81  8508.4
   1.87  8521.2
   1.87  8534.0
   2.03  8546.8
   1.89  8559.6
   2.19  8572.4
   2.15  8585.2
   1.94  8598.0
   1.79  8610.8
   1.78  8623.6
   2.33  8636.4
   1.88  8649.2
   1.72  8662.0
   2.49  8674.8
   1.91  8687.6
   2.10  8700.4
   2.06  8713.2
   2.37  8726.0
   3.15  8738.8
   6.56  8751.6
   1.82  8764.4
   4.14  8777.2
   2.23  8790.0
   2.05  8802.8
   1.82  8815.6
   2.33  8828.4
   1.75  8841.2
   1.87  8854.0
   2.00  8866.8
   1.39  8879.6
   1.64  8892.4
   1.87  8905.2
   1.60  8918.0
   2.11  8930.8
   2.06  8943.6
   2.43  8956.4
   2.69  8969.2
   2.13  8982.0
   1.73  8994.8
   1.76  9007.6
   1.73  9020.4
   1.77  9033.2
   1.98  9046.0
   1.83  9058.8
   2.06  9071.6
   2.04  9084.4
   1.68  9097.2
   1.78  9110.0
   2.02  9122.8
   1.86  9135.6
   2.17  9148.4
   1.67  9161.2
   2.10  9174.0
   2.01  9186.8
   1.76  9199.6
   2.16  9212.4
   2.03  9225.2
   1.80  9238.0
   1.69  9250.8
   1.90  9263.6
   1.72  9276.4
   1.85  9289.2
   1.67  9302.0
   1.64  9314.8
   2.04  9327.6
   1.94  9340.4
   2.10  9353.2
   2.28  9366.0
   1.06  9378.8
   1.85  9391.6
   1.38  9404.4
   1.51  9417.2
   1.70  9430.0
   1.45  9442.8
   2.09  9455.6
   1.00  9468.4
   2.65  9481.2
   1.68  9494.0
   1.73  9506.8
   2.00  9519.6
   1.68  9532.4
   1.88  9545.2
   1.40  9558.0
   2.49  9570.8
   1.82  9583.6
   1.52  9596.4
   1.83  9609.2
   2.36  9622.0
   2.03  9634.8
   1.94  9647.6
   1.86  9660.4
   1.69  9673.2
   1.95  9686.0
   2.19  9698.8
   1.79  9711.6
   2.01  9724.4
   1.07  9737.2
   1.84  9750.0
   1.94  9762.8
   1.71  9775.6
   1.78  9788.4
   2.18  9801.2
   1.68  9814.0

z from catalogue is 0.33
